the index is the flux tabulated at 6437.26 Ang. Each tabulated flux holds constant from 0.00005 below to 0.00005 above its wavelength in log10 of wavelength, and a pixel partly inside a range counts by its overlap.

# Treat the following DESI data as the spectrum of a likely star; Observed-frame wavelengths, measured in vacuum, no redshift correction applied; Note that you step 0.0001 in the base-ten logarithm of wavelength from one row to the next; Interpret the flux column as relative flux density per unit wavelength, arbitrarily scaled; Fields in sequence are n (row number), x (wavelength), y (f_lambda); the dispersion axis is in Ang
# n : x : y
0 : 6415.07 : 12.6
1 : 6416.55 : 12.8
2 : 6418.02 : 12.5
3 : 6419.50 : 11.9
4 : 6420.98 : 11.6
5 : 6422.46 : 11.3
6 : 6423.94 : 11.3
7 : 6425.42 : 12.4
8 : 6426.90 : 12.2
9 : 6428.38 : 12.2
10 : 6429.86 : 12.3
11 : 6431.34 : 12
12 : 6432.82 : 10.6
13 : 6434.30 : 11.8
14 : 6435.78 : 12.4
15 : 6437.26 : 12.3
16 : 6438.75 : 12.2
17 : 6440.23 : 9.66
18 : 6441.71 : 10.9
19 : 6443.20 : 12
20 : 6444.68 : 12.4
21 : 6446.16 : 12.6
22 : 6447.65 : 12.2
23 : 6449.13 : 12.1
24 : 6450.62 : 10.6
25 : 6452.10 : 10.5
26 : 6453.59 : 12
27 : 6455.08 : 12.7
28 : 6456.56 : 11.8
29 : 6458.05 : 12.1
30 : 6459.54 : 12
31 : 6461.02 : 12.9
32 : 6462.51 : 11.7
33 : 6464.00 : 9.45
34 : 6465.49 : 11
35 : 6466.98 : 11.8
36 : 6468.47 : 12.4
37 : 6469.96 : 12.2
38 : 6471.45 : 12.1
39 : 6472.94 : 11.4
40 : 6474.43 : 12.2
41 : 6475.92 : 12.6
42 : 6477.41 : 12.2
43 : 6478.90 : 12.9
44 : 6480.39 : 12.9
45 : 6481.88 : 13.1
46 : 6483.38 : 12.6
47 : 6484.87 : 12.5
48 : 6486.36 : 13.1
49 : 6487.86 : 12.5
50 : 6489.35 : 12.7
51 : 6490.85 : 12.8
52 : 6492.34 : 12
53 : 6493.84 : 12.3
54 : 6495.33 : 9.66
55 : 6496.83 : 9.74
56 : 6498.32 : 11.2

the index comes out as 12.3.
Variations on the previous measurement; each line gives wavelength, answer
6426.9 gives 12.2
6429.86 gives 12.3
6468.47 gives 12.4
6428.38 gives 12.2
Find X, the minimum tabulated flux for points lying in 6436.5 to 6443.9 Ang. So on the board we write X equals 9.66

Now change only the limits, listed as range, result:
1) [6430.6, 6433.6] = 10.6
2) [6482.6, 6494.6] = 12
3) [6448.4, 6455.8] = 10.5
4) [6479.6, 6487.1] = 12.5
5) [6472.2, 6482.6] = 11.4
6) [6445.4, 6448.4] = 12.2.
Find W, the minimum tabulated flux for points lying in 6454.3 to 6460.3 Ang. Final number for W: 11.8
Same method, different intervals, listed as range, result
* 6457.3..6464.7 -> 9.45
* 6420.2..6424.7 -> 11.3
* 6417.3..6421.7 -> 11.6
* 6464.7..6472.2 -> 11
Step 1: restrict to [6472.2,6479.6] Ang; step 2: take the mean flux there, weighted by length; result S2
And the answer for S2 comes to 12.3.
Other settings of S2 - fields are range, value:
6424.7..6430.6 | 12.3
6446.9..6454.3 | 11.5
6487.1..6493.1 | 12.5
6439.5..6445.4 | 11.2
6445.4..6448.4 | 12.4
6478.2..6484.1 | 12.9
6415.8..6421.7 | 12.2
